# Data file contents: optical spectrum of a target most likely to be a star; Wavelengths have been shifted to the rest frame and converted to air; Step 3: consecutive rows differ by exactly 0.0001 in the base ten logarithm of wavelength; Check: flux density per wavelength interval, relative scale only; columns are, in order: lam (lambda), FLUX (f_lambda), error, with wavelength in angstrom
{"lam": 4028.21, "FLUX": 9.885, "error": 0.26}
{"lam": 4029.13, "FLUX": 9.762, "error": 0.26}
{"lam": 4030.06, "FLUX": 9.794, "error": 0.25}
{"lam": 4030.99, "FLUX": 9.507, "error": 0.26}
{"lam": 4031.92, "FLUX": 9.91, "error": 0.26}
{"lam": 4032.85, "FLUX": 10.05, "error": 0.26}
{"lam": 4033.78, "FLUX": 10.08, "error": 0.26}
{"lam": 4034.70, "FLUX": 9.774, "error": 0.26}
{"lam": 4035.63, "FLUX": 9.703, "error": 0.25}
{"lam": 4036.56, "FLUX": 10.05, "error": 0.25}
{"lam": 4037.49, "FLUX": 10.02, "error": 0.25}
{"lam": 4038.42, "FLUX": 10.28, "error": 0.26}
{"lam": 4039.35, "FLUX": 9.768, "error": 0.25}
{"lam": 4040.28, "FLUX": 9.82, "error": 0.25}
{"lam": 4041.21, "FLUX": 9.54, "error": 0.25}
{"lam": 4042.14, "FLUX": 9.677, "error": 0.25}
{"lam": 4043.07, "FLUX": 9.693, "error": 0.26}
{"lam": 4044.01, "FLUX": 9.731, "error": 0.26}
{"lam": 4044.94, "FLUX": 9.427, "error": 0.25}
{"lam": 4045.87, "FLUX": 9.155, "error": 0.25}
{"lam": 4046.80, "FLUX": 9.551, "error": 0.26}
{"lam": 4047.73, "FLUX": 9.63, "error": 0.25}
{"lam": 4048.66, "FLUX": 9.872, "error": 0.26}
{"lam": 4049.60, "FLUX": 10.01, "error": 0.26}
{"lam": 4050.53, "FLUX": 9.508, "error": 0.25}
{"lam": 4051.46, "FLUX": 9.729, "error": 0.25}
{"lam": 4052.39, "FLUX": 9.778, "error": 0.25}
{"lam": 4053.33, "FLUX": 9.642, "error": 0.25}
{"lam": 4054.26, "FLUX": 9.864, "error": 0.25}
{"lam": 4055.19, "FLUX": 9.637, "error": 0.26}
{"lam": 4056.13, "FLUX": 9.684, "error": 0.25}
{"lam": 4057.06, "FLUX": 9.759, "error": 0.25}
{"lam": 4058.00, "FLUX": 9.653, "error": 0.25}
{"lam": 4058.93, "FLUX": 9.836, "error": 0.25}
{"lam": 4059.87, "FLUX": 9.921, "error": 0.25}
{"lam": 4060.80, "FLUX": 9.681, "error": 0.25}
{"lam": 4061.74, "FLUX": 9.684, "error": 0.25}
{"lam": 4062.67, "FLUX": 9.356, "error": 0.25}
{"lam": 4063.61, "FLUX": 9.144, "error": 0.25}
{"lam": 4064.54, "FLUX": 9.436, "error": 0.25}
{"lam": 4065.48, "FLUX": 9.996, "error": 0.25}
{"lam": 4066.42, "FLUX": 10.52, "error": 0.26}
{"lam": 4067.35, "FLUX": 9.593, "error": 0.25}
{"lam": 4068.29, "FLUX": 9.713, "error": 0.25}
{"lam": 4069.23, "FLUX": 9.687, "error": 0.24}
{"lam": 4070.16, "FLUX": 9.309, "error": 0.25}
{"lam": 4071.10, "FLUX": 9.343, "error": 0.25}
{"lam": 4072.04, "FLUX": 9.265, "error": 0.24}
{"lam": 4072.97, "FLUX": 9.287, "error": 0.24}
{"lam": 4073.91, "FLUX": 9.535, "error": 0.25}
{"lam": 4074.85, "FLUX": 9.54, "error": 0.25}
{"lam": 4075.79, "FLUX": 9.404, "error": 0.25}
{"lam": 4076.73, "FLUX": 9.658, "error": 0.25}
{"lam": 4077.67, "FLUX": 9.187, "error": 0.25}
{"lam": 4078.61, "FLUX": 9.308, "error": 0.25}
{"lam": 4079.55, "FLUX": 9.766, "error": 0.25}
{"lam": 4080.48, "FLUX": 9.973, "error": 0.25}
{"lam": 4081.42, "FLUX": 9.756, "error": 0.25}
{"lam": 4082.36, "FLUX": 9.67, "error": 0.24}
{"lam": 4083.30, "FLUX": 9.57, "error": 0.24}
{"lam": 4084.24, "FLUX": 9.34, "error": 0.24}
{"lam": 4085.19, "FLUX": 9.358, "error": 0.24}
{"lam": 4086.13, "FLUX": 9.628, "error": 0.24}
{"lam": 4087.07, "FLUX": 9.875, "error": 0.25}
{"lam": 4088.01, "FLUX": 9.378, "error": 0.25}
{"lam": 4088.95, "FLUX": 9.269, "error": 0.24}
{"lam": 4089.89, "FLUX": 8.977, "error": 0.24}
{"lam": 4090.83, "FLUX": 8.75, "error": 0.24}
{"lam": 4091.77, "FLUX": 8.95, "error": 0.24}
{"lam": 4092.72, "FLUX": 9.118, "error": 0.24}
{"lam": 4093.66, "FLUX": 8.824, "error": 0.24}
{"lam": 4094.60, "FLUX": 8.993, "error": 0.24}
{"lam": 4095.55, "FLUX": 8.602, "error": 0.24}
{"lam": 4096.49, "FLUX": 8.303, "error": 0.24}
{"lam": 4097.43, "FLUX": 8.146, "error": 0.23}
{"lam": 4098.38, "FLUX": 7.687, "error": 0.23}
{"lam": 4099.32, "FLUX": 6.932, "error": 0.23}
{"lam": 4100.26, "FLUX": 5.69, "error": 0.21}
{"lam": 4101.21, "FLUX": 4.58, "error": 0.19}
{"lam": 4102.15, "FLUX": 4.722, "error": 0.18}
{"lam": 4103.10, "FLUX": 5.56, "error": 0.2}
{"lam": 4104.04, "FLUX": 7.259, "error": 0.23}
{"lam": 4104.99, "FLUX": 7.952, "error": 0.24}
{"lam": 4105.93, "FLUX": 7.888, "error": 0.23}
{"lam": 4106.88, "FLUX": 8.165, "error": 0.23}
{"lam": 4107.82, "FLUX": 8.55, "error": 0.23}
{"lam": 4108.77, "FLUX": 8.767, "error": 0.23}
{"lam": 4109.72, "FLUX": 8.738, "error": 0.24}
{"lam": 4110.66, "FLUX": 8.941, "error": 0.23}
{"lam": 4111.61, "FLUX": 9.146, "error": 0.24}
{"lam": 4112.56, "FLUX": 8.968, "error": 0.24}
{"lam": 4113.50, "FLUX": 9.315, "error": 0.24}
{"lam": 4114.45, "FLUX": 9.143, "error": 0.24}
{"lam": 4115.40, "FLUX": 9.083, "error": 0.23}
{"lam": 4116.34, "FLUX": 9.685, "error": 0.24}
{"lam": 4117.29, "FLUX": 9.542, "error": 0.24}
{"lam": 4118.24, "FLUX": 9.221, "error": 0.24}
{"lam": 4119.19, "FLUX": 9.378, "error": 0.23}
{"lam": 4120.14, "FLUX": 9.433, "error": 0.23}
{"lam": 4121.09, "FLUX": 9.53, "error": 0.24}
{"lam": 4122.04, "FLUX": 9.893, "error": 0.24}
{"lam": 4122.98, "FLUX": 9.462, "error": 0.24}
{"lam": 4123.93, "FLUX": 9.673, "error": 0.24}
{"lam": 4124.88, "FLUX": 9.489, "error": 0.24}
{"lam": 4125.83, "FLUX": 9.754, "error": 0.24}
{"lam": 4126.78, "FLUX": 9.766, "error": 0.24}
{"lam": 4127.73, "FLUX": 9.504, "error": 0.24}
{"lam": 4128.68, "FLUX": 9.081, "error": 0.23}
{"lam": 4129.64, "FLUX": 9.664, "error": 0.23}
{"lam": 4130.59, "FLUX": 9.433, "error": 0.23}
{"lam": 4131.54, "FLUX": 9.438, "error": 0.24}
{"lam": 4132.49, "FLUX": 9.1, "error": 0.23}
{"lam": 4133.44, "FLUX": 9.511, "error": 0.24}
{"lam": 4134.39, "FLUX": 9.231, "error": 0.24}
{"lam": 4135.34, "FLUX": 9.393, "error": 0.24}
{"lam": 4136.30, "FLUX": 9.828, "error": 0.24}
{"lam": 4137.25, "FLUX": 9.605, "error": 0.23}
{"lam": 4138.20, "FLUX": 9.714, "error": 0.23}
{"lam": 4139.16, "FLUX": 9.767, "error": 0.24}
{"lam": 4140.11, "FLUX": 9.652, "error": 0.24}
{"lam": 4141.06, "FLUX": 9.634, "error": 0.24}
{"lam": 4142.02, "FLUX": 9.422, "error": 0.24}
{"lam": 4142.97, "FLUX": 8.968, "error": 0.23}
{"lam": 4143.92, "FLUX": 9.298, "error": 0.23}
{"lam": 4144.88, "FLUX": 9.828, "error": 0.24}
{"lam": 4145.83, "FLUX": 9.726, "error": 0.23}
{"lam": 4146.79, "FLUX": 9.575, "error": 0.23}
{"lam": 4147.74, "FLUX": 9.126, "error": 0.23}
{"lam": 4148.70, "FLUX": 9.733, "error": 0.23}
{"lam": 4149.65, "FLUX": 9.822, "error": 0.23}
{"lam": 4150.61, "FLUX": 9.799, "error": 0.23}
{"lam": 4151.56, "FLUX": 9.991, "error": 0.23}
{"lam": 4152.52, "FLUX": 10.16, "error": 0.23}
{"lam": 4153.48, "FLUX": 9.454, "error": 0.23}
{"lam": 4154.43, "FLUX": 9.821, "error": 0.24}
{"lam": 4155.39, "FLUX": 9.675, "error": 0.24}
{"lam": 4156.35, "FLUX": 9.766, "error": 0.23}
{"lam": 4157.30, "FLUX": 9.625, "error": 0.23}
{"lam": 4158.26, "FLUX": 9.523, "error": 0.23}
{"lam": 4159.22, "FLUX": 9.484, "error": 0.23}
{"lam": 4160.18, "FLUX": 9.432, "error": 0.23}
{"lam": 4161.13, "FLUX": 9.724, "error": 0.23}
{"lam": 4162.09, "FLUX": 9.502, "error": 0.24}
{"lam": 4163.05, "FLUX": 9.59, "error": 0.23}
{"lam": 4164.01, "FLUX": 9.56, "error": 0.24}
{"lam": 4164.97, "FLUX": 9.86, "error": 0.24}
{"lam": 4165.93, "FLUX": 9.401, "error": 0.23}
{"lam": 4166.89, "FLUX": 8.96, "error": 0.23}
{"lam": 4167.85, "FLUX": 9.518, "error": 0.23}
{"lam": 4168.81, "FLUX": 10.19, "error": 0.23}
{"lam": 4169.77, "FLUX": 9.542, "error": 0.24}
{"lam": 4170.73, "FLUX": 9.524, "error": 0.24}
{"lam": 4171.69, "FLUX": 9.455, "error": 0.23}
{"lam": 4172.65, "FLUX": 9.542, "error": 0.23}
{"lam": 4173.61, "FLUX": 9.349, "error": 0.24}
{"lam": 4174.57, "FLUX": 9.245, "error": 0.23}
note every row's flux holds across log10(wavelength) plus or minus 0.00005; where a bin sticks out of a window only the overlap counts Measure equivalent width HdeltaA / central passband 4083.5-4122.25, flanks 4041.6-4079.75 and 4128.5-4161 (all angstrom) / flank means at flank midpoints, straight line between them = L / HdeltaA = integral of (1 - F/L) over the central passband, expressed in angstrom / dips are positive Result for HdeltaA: 4.34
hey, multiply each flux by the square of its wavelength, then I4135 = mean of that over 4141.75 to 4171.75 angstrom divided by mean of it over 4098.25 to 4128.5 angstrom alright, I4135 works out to 1.2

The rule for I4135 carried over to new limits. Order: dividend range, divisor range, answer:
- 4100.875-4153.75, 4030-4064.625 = 0.97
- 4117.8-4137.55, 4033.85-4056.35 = 1.02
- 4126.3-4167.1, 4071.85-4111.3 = 1.14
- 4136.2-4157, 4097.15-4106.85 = 1.48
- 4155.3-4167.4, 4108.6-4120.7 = 1.06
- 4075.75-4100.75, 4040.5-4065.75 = 0.94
